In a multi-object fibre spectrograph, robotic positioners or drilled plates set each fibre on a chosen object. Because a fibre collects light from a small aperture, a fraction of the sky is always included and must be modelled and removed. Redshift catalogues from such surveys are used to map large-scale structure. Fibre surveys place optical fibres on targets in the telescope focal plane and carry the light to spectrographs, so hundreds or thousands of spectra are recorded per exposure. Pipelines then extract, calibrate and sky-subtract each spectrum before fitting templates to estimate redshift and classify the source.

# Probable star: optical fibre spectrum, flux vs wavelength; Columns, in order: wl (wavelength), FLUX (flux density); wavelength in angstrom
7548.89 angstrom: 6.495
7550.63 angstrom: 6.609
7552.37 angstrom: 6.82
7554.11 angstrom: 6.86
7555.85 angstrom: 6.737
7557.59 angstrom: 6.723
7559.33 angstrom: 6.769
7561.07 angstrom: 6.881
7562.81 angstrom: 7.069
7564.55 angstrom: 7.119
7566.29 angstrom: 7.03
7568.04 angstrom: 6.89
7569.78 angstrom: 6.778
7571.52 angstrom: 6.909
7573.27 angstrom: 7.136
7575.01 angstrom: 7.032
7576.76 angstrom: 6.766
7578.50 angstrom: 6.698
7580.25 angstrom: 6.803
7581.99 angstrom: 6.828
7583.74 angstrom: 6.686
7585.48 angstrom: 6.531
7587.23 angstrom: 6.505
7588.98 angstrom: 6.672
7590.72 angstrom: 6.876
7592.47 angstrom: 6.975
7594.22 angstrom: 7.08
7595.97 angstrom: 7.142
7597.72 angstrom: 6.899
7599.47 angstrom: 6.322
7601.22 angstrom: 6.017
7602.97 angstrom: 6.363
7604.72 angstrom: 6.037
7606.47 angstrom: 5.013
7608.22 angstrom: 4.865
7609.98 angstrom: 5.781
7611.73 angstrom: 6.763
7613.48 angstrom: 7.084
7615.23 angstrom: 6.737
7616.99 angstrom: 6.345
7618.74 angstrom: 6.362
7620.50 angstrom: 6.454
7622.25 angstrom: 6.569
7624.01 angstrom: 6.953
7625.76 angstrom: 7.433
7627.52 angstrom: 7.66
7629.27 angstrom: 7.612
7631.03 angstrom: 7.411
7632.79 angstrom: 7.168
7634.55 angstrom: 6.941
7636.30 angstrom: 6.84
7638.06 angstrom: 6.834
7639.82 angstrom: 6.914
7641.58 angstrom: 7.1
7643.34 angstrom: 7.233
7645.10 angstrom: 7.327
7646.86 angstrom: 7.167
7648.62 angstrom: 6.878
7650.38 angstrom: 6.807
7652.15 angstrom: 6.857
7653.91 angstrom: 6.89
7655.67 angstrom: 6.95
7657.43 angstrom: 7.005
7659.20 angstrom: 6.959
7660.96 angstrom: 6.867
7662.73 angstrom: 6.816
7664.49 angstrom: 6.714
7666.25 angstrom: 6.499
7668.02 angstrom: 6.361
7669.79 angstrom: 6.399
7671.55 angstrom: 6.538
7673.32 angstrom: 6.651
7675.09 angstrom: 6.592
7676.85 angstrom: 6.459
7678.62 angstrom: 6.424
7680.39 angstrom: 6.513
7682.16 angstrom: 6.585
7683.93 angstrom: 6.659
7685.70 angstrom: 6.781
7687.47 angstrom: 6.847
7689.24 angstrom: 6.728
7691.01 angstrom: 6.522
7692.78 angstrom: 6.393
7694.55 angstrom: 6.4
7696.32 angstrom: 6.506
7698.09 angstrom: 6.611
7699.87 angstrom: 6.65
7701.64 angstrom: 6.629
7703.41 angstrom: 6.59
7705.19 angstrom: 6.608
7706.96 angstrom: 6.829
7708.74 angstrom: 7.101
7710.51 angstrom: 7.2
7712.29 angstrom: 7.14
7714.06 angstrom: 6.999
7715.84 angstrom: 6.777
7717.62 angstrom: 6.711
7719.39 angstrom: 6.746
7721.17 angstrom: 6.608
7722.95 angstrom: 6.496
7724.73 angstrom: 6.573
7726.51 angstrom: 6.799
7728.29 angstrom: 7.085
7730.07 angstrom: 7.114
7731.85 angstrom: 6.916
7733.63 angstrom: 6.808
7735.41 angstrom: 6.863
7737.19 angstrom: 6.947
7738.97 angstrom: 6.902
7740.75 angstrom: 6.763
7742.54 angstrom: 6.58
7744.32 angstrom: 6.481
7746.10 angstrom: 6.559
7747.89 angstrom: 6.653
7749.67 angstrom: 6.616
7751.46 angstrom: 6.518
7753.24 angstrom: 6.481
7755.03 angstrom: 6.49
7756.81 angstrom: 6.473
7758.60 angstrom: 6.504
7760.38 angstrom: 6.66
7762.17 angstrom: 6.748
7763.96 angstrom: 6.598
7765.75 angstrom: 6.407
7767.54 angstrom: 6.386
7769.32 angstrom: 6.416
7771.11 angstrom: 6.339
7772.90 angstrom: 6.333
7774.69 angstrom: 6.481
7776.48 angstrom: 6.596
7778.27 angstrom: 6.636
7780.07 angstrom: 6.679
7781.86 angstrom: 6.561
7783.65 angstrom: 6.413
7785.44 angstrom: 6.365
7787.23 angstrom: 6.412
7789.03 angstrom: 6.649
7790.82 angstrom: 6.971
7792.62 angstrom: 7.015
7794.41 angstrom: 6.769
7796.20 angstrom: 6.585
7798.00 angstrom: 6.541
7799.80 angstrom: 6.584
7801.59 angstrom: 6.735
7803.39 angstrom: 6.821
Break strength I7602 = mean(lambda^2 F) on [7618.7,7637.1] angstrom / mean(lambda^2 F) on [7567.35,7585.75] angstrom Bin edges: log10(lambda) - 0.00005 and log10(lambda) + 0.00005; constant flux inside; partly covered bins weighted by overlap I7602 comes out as 1.05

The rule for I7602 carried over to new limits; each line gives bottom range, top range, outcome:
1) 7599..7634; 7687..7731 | 1.05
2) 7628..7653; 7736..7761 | 0.96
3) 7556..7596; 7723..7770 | 1.02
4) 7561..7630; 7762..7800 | 1.03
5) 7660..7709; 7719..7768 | 1.02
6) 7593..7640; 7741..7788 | 1.02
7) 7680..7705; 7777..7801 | 1.03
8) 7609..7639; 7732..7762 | 1.00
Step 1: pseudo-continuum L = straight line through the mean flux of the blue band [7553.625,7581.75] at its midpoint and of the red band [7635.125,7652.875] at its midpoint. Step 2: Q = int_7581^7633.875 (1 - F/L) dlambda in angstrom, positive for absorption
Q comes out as 2.3 angstrom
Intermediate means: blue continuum 6.89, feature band 6.64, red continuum 7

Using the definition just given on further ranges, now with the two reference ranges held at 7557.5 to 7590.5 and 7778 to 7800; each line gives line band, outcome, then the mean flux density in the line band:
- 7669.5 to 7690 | 0.4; 6.6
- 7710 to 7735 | -0.6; 6.85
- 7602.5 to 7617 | 1.5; 6.09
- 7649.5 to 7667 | -0.2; 6.84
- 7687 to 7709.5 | 0.3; 6.64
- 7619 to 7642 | -0.9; 7.05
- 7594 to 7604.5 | 0.4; 6.57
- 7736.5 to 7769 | 0.3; 6.59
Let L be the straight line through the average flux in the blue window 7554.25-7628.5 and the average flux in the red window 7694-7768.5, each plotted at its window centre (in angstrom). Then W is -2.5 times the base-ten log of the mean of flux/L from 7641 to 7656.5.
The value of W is -0.053 mag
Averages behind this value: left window 6.68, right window 6.7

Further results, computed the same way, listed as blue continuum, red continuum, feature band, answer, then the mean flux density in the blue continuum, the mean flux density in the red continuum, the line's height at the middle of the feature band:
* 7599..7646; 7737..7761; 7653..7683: 0.00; 6.68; 6.61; 6.65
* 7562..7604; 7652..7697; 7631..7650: -0.06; 6.79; 6.65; 6.7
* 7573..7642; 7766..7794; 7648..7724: -0.01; 6.7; 6.55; 6.63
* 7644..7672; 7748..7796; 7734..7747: -0.02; 6.82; 6.56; 6.63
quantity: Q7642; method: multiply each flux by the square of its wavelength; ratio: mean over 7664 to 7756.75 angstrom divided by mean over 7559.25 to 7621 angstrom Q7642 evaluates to 1.04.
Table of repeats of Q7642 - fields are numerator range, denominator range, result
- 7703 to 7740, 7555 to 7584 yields 1.04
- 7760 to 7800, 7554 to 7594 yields 1.01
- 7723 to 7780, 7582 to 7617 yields 1.07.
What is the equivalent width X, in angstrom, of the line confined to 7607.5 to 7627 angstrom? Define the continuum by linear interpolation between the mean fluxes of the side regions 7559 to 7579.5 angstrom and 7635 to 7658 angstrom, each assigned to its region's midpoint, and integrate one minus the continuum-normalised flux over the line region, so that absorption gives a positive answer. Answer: 1.2 angstrom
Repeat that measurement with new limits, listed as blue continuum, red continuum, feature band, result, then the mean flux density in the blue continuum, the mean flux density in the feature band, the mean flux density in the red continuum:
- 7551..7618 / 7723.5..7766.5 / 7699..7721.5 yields -0.48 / 6.64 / 6.82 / 6.69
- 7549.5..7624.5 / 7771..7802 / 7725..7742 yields -0.73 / 6.64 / 6.89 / 6.6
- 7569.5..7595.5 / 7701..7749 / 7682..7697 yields 0.44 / 6.82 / 6.61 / 6.8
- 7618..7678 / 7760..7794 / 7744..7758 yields 0.19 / 6.89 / 6.53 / 6.56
